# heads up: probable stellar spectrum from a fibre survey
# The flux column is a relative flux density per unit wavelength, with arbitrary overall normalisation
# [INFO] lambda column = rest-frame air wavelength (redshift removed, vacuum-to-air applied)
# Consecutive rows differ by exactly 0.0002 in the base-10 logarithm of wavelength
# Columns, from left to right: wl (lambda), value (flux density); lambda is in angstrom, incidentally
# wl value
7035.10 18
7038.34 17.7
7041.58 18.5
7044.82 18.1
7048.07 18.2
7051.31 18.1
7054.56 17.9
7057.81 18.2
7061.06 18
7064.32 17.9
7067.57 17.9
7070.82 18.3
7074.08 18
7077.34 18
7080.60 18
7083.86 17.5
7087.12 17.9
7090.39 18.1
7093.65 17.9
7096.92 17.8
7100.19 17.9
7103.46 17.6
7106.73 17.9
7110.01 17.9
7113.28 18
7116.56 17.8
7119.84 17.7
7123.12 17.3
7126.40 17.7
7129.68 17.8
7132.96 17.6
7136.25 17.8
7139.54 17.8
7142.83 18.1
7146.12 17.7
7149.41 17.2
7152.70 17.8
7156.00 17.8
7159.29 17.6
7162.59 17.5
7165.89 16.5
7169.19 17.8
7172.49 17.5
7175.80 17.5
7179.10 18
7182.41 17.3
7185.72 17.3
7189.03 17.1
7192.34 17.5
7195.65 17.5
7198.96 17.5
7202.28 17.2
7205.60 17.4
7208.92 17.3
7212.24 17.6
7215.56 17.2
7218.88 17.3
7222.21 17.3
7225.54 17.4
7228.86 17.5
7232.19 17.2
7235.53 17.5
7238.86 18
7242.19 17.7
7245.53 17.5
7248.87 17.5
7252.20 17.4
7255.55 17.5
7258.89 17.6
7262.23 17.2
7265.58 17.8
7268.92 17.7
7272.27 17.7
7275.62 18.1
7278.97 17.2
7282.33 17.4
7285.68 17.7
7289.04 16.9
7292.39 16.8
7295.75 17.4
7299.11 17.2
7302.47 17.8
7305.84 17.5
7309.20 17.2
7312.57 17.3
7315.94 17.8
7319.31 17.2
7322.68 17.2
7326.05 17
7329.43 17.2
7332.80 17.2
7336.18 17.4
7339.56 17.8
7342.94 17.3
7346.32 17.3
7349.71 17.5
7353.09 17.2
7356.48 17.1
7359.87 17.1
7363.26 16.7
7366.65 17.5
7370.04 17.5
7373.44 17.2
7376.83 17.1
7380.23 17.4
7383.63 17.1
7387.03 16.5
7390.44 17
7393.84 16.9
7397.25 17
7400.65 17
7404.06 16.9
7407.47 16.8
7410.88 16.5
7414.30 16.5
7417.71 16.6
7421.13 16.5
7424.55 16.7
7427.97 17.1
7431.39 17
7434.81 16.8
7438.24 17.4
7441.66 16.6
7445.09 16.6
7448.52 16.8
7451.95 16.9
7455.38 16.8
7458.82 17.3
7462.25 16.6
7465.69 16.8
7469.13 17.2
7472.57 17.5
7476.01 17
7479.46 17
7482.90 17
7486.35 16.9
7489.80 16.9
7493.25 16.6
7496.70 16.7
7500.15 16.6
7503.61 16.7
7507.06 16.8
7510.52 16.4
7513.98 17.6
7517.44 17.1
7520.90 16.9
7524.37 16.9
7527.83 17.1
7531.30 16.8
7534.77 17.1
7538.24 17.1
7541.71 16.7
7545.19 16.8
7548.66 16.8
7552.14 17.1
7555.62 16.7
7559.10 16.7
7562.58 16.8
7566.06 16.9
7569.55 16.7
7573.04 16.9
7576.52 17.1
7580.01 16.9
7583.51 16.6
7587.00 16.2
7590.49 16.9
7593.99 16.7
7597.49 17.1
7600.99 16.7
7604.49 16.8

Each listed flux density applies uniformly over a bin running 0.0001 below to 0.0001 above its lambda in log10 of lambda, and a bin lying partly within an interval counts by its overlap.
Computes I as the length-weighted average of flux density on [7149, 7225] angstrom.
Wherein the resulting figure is 17.4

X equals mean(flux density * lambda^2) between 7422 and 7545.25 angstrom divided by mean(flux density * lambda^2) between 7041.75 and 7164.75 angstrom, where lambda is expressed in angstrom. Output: 1.1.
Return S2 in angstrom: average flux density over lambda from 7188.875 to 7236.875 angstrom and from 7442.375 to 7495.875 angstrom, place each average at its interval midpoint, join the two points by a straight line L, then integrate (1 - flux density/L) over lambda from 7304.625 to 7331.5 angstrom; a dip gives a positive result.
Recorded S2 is -0.2 angstrom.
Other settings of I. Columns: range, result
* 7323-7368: 17.3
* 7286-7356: 17.3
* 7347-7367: 17.2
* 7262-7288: 17.6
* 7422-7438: 16.9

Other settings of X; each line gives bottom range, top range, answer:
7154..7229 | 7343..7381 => 1.04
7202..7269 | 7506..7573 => 1.05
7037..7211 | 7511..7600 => 1.07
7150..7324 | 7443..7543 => 1.04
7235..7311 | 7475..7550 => 1.03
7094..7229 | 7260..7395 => 1.03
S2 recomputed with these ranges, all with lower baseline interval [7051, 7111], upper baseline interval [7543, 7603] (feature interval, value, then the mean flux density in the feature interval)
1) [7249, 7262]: 0.05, 17.5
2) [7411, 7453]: 0.84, 16.8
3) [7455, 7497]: 0.15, 17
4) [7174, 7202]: 0.37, 17.4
